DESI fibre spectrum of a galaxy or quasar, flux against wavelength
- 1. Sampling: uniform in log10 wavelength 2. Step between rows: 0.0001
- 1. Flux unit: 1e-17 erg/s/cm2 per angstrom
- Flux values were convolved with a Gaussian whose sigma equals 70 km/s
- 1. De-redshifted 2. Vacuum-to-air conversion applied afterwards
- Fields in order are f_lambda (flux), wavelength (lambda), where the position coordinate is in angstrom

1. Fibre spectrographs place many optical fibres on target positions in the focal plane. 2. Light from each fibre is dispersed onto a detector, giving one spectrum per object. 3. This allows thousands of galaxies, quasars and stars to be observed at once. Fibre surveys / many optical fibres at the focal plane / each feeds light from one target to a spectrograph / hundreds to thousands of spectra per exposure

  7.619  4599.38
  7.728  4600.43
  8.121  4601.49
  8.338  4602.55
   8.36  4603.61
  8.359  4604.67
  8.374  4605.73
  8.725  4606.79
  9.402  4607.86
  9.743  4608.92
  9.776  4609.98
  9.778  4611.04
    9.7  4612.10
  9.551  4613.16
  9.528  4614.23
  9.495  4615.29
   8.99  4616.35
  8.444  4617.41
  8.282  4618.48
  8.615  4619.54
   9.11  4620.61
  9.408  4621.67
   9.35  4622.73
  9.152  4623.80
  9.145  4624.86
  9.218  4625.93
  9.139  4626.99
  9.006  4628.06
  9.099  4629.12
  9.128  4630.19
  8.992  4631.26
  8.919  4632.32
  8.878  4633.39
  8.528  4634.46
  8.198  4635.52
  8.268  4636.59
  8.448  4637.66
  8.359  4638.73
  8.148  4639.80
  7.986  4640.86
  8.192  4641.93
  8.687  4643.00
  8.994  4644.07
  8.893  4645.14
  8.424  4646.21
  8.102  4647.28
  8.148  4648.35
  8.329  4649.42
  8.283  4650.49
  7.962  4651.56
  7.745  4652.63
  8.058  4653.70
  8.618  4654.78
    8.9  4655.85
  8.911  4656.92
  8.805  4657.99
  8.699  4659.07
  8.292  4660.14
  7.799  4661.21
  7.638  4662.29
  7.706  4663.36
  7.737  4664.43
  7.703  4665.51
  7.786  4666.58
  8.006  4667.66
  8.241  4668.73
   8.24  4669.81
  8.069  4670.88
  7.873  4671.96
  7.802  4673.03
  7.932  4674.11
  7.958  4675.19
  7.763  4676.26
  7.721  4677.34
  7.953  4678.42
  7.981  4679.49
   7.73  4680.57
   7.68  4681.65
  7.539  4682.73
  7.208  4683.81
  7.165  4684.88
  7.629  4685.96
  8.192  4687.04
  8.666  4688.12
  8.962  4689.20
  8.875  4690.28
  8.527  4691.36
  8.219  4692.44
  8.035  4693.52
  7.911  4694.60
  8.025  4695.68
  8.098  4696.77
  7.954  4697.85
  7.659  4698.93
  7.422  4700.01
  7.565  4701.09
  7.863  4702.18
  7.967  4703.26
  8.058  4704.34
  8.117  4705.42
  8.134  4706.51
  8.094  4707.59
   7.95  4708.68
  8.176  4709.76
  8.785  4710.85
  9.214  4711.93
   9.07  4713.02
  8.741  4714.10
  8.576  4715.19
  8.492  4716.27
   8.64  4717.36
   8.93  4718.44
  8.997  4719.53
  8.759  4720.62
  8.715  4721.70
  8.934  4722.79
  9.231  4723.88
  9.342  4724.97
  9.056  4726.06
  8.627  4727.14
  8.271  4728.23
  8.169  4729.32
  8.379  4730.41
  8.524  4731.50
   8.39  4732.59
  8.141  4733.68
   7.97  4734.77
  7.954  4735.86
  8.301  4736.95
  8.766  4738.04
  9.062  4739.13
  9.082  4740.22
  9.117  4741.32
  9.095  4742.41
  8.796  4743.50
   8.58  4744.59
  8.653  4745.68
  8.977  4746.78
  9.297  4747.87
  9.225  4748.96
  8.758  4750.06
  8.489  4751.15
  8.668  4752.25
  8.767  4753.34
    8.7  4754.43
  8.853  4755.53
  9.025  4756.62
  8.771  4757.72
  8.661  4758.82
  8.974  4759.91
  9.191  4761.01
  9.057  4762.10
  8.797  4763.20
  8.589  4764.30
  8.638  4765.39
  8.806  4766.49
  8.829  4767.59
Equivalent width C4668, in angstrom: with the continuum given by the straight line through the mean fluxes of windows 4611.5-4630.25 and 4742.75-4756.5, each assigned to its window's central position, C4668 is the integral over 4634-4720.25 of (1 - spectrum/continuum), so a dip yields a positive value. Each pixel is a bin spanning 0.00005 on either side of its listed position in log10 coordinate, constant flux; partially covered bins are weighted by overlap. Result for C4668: 7.8 angstrom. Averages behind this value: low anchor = 9.13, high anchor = 8.83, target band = 8.19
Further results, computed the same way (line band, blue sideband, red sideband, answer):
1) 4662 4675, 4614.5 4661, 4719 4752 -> 1.2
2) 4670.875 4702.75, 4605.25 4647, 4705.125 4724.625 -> 2.9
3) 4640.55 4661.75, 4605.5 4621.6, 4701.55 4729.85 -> 1.3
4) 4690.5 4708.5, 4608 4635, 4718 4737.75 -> 1.5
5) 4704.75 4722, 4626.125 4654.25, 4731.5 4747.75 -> 0.1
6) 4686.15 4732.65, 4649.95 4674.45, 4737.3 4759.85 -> 0.6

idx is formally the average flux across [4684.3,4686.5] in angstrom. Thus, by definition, 7.42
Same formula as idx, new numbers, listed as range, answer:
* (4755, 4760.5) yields 8.86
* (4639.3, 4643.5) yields 8.26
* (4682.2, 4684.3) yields 7.37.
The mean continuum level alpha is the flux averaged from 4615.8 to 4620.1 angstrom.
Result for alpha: 8.58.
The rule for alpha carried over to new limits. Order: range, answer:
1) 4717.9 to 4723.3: 8.87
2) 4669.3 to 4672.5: 8.08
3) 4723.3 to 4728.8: 8.9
